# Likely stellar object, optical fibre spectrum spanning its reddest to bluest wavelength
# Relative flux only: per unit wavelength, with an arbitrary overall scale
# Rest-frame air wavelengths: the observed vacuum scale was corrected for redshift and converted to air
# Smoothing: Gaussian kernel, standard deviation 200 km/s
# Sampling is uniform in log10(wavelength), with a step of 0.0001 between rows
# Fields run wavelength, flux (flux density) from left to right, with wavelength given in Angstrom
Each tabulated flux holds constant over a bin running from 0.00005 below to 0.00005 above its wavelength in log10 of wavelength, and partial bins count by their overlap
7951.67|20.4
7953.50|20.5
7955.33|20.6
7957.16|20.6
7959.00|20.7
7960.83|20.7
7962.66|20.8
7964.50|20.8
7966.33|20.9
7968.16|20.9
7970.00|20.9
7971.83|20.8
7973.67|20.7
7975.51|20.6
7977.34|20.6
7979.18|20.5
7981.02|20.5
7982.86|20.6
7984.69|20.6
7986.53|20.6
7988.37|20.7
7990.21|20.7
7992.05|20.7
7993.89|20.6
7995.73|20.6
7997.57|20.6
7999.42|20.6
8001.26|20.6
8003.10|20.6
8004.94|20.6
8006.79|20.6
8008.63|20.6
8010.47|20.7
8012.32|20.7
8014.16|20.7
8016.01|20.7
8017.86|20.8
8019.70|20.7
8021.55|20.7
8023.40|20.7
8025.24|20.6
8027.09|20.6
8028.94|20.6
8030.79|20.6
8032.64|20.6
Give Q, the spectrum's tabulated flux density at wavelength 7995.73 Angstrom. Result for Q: 20.6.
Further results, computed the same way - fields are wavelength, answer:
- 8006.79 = 20.6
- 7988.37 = 20.7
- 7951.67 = 20.4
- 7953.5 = 20.5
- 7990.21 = 20.7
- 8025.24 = 20.6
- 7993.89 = 20.6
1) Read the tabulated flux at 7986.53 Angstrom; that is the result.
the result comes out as 20.6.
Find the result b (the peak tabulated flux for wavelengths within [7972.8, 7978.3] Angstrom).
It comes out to 20.7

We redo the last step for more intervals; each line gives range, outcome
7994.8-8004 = 20.6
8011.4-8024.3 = 20.8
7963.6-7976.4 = 20.9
